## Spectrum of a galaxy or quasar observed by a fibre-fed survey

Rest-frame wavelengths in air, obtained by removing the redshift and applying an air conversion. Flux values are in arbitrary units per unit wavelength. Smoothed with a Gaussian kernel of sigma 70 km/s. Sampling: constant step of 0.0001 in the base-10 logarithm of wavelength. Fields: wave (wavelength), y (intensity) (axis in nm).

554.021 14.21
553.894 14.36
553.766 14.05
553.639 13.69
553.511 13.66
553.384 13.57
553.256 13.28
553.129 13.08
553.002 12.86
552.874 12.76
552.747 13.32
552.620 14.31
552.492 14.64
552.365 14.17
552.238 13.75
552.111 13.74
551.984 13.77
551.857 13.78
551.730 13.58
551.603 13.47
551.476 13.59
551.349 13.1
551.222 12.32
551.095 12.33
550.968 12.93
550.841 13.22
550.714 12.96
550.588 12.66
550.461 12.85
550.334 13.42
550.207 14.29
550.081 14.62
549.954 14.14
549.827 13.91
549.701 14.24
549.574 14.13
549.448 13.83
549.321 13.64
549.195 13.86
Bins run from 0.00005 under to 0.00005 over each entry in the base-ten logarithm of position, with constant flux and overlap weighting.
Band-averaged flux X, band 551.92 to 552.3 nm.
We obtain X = 13.8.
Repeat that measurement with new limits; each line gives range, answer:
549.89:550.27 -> 14.3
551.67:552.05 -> 13.7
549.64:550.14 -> 14.2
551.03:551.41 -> 12.6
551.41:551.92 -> 13.6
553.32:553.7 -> 13.6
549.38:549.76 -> 14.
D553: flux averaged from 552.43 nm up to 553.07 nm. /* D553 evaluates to 13.6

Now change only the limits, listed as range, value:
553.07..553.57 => 13.4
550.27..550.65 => 13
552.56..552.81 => 13.8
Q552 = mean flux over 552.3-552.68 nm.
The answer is 14.4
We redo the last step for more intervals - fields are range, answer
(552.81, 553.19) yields 12.9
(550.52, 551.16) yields 12.8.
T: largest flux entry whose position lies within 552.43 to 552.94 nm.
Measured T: 14.64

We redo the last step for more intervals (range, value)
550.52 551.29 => 13.22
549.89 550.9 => 14.62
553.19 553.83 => 14.05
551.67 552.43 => 14.17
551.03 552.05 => 13.78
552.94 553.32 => 13.28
